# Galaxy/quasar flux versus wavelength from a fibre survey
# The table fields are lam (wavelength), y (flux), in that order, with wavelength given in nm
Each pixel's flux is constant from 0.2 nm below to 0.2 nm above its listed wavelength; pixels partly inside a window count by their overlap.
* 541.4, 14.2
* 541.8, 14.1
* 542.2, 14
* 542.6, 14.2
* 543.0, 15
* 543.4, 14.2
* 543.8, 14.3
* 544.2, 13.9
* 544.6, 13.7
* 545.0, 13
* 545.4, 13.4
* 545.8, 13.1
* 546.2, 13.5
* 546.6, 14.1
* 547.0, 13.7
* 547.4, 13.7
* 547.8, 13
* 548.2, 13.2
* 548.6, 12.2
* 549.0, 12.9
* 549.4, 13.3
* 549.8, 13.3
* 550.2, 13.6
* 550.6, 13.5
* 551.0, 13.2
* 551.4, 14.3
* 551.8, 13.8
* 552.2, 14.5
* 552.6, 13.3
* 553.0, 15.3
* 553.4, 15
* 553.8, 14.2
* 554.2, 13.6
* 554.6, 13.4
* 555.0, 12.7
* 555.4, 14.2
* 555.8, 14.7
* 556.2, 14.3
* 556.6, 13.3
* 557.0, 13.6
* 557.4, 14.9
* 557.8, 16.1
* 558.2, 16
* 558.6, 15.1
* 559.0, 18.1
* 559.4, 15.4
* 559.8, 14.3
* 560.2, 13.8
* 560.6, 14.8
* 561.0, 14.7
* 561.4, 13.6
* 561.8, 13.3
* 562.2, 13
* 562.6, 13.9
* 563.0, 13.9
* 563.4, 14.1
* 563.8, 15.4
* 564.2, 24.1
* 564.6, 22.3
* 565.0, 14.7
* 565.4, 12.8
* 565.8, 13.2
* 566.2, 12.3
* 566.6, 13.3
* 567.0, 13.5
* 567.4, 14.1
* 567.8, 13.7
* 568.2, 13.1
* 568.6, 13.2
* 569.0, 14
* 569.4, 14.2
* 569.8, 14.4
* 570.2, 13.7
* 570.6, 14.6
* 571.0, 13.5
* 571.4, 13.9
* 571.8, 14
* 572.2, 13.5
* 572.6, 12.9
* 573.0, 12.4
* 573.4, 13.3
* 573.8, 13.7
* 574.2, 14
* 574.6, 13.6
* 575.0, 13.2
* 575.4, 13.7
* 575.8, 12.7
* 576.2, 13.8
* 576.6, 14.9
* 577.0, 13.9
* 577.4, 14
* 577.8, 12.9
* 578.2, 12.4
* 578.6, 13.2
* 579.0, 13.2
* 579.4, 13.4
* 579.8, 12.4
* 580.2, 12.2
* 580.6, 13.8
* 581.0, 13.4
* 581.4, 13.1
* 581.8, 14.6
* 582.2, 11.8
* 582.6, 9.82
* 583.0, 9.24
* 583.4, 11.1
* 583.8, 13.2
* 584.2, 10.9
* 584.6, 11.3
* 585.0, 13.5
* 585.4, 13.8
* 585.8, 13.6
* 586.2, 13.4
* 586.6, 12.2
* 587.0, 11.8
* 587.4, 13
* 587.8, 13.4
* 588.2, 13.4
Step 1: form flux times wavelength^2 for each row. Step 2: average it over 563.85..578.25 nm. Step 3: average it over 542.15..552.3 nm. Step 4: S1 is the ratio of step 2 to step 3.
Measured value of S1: 1.13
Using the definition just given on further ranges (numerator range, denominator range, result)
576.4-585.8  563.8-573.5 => 0.92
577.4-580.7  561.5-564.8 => 0.85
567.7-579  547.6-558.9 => 1.04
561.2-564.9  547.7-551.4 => 1.27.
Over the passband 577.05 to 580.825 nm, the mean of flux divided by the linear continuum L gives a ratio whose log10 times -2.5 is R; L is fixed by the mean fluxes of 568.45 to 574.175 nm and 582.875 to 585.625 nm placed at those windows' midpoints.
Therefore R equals -0.04 mag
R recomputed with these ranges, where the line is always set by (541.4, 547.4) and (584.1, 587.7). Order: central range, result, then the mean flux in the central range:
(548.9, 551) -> 0.03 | 13.3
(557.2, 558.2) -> -0.16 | 15.6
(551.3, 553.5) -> -0.05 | 14.3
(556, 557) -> -0.02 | 13.8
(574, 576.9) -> -0.06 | 13.7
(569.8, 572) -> -0.07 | 14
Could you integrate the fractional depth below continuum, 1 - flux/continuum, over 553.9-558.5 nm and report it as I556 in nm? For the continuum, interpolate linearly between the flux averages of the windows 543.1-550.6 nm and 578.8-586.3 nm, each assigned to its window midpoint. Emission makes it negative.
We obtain -0.37 nm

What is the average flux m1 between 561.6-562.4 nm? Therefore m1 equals 13.1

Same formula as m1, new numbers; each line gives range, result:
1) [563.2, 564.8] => 19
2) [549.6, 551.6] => 13.6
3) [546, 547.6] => 13.8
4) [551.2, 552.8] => 14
